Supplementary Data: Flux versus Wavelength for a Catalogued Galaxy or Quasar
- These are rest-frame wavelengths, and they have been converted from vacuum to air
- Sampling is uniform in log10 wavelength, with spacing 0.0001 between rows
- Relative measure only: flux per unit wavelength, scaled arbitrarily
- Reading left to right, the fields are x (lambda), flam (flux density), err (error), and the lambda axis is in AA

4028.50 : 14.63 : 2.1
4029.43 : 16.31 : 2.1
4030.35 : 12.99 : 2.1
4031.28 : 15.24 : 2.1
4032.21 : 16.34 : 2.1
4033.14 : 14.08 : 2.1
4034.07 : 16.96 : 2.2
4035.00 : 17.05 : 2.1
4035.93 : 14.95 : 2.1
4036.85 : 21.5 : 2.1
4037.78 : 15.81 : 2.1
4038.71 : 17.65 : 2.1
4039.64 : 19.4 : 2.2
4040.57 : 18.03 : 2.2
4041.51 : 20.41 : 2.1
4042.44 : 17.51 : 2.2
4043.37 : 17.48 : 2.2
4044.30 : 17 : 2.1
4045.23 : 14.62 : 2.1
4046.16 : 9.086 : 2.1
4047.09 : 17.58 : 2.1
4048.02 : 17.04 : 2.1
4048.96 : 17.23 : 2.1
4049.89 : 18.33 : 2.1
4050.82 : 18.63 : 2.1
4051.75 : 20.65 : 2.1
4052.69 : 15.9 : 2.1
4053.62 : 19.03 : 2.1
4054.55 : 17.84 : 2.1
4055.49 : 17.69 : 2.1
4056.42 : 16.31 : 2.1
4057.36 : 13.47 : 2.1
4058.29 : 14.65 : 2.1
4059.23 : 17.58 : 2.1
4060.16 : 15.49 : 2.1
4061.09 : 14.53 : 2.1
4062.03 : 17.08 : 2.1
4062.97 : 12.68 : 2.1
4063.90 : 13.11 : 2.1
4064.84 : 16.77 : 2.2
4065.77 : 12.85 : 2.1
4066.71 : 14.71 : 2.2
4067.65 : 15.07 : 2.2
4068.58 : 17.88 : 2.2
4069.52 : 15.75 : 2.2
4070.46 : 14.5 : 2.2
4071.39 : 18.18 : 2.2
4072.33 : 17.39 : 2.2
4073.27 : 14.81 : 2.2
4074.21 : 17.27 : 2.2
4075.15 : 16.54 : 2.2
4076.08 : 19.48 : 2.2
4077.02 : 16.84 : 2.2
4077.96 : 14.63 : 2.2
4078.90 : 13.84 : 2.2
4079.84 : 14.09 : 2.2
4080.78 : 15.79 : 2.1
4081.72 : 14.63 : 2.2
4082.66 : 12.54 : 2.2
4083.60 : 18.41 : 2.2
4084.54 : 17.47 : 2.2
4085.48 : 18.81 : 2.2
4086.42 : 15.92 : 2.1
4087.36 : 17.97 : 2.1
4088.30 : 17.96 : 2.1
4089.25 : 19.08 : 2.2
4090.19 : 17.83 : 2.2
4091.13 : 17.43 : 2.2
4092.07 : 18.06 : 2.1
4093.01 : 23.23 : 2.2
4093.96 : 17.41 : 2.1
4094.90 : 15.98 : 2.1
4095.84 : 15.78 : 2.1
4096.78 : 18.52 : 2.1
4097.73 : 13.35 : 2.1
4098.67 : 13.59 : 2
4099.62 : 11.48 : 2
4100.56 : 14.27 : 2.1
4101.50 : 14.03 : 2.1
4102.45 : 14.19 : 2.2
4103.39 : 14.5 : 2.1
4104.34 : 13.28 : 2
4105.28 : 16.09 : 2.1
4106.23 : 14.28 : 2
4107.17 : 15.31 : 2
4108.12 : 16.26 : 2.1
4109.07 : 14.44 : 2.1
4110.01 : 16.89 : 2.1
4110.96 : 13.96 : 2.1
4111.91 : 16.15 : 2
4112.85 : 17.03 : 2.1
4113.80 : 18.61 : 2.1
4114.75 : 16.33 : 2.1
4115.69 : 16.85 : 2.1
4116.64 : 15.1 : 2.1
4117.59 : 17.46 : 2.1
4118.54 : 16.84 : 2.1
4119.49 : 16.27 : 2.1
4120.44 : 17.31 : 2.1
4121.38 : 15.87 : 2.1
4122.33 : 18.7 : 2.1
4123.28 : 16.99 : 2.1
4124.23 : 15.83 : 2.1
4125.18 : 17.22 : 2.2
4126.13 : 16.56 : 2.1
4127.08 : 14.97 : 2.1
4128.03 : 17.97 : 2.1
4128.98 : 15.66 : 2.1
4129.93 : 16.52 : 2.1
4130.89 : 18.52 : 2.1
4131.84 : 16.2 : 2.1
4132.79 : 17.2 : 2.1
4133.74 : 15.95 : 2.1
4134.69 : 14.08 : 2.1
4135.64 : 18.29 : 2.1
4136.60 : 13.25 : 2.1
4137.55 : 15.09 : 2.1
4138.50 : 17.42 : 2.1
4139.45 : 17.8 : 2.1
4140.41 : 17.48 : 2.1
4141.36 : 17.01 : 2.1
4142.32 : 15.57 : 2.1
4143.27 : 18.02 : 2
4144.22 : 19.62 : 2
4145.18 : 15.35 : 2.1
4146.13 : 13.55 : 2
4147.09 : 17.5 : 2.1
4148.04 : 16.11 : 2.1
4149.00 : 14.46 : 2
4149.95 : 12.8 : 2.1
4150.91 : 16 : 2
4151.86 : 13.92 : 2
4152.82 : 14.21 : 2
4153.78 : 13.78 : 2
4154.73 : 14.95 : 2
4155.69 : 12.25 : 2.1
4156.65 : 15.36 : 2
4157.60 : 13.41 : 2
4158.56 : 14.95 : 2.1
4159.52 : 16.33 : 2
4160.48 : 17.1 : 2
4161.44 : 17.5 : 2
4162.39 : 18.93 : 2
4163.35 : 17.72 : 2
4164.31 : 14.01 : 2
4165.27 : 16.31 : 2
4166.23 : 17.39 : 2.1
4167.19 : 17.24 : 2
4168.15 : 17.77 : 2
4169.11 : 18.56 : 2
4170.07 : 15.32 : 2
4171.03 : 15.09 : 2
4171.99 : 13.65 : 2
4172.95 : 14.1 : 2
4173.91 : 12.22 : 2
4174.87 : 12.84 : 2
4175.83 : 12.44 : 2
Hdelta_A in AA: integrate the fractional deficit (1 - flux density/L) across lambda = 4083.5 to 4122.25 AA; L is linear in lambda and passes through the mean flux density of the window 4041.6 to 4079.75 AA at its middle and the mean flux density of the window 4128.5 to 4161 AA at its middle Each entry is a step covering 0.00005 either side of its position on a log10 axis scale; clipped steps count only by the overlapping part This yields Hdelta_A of -0.9 AA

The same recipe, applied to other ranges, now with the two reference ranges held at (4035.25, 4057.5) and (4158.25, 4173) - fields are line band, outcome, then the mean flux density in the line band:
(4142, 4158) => 1.4 AA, 15.1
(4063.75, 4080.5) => 1.3 AA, 15.8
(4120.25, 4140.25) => 0.2 AA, 16.5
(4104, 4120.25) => 0.8 AA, 16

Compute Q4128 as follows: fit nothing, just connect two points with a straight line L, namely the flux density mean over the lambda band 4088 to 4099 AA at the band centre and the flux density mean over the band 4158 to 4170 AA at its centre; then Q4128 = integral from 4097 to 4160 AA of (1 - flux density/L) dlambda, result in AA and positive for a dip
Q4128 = 5.2 AA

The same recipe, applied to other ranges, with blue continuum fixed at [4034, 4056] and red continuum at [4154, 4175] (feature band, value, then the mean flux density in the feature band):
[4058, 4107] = 2.7 AA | 15.9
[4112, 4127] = -0.5 AA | 16.8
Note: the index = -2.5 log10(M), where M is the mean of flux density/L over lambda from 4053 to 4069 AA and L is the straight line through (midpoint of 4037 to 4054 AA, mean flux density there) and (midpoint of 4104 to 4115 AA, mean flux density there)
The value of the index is 0.09 mag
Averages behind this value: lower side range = 17.4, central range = 15.7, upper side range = 15.7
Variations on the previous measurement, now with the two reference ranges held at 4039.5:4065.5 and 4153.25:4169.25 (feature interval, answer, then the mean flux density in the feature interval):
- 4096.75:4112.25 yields 0.12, 14.6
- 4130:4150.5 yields -0.01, 16.3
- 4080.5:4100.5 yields -0.02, 16.7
